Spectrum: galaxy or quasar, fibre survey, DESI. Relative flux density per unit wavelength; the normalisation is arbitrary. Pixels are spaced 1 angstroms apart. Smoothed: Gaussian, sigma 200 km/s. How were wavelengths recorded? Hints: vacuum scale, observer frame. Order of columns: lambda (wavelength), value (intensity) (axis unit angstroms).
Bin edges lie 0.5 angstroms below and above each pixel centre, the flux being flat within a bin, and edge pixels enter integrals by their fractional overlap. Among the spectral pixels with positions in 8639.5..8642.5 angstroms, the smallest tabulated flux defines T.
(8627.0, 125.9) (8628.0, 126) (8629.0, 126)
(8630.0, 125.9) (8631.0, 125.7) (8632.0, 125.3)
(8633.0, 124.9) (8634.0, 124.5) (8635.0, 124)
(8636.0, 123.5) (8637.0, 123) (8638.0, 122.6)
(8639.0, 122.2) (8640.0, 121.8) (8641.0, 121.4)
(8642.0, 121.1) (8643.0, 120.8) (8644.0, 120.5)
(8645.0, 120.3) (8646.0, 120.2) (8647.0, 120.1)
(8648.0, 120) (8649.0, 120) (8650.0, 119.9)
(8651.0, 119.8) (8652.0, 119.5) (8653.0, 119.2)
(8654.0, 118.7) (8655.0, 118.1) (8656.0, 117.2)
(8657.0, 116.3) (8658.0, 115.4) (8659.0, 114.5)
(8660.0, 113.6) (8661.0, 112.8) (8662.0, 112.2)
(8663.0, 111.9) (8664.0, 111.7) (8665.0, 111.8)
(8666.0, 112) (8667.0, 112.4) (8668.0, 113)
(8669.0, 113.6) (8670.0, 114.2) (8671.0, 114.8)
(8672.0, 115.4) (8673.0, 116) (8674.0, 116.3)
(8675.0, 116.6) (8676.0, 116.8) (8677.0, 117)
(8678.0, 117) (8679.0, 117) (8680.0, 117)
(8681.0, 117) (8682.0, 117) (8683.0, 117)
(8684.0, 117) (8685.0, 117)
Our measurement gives 121.1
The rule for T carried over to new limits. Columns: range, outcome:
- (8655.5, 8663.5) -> 111.9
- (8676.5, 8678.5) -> 117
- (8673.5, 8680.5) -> 116.3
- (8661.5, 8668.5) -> 111.7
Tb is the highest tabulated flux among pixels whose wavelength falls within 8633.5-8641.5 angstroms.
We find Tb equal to 124.5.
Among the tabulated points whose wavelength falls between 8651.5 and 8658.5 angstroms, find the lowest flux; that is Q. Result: 115.4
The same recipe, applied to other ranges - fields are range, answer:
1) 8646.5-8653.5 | 119.2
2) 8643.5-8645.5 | 120.3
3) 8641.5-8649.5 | 120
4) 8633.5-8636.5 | 123.5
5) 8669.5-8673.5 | 114.2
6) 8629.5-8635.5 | 124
